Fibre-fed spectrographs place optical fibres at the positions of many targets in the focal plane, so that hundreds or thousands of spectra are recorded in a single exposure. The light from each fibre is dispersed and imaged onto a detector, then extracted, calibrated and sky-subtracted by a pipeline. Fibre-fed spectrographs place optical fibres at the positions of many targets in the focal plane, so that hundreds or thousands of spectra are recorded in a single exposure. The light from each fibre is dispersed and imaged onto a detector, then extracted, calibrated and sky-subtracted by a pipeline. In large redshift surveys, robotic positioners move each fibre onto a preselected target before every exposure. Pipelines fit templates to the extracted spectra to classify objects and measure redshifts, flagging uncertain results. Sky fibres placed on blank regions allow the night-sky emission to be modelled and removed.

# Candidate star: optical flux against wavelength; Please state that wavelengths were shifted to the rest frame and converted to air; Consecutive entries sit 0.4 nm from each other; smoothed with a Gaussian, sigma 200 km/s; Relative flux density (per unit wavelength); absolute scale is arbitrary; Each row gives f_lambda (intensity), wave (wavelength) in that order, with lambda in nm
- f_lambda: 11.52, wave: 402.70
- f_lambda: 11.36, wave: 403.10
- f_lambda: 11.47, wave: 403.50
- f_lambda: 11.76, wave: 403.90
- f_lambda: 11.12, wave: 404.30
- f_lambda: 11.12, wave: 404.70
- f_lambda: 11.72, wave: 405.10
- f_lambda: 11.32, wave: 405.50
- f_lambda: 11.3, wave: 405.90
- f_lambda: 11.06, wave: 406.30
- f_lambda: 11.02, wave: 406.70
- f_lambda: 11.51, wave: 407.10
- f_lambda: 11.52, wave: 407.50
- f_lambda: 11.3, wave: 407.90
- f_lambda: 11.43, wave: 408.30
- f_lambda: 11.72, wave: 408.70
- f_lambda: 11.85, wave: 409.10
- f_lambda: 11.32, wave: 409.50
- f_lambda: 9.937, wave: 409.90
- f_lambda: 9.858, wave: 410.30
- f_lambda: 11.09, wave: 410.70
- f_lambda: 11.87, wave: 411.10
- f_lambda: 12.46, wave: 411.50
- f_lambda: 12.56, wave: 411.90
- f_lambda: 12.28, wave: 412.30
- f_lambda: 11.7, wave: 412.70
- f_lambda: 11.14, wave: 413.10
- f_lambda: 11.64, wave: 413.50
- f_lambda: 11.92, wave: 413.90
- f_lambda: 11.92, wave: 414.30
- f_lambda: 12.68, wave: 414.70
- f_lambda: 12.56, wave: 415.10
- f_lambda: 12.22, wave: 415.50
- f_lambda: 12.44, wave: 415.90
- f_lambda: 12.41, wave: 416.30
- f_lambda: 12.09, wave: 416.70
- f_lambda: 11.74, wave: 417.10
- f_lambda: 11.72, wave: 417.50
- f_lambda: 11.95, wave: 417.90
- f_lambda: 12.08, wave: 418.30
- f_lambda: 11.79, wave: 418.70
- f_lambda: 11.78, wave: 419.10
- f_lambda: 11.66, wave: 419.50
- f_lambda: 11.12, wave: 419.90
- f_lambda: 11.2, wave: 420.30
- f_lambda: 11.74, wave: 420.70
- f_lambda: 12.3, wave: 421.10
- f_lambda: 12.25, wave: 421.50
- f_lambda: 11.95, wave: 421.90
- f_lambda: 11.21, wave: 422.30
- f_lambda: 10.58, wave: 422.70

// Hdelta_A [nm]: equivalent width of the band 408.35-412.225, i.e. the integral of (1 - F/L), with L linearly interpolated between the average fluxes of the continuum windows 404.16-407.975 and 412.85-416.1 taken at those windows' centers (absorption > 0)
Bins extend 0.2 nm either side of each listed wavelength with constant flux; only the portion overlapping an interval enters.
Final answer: 0.08 nm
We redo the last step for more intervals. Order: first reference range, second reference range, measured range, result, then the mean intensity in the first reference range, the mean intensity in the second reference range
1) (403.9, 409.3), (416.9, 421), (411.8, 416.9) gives -0.232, 11.4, 11.7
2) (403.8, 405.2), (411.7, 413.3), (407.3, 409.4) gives 0.016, 11.4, 11.9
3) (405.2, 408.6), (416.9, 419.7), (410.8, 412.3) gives -0.089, 11.3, 11.8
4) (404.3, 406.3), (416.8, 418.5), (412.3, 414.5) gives -0.006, 11.3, 11.9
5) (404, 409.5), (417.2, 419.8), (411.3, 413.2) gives -0.081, 11.4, 11.8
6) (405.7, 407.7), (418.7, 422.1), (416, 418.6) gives -0.081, 11.3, 11.8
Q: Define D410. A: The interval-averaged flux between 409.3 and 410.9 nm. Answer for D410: 10.6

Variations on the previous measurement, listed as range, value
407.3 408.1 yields 11.4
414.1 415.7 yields 12.3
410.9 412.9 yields 12.2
